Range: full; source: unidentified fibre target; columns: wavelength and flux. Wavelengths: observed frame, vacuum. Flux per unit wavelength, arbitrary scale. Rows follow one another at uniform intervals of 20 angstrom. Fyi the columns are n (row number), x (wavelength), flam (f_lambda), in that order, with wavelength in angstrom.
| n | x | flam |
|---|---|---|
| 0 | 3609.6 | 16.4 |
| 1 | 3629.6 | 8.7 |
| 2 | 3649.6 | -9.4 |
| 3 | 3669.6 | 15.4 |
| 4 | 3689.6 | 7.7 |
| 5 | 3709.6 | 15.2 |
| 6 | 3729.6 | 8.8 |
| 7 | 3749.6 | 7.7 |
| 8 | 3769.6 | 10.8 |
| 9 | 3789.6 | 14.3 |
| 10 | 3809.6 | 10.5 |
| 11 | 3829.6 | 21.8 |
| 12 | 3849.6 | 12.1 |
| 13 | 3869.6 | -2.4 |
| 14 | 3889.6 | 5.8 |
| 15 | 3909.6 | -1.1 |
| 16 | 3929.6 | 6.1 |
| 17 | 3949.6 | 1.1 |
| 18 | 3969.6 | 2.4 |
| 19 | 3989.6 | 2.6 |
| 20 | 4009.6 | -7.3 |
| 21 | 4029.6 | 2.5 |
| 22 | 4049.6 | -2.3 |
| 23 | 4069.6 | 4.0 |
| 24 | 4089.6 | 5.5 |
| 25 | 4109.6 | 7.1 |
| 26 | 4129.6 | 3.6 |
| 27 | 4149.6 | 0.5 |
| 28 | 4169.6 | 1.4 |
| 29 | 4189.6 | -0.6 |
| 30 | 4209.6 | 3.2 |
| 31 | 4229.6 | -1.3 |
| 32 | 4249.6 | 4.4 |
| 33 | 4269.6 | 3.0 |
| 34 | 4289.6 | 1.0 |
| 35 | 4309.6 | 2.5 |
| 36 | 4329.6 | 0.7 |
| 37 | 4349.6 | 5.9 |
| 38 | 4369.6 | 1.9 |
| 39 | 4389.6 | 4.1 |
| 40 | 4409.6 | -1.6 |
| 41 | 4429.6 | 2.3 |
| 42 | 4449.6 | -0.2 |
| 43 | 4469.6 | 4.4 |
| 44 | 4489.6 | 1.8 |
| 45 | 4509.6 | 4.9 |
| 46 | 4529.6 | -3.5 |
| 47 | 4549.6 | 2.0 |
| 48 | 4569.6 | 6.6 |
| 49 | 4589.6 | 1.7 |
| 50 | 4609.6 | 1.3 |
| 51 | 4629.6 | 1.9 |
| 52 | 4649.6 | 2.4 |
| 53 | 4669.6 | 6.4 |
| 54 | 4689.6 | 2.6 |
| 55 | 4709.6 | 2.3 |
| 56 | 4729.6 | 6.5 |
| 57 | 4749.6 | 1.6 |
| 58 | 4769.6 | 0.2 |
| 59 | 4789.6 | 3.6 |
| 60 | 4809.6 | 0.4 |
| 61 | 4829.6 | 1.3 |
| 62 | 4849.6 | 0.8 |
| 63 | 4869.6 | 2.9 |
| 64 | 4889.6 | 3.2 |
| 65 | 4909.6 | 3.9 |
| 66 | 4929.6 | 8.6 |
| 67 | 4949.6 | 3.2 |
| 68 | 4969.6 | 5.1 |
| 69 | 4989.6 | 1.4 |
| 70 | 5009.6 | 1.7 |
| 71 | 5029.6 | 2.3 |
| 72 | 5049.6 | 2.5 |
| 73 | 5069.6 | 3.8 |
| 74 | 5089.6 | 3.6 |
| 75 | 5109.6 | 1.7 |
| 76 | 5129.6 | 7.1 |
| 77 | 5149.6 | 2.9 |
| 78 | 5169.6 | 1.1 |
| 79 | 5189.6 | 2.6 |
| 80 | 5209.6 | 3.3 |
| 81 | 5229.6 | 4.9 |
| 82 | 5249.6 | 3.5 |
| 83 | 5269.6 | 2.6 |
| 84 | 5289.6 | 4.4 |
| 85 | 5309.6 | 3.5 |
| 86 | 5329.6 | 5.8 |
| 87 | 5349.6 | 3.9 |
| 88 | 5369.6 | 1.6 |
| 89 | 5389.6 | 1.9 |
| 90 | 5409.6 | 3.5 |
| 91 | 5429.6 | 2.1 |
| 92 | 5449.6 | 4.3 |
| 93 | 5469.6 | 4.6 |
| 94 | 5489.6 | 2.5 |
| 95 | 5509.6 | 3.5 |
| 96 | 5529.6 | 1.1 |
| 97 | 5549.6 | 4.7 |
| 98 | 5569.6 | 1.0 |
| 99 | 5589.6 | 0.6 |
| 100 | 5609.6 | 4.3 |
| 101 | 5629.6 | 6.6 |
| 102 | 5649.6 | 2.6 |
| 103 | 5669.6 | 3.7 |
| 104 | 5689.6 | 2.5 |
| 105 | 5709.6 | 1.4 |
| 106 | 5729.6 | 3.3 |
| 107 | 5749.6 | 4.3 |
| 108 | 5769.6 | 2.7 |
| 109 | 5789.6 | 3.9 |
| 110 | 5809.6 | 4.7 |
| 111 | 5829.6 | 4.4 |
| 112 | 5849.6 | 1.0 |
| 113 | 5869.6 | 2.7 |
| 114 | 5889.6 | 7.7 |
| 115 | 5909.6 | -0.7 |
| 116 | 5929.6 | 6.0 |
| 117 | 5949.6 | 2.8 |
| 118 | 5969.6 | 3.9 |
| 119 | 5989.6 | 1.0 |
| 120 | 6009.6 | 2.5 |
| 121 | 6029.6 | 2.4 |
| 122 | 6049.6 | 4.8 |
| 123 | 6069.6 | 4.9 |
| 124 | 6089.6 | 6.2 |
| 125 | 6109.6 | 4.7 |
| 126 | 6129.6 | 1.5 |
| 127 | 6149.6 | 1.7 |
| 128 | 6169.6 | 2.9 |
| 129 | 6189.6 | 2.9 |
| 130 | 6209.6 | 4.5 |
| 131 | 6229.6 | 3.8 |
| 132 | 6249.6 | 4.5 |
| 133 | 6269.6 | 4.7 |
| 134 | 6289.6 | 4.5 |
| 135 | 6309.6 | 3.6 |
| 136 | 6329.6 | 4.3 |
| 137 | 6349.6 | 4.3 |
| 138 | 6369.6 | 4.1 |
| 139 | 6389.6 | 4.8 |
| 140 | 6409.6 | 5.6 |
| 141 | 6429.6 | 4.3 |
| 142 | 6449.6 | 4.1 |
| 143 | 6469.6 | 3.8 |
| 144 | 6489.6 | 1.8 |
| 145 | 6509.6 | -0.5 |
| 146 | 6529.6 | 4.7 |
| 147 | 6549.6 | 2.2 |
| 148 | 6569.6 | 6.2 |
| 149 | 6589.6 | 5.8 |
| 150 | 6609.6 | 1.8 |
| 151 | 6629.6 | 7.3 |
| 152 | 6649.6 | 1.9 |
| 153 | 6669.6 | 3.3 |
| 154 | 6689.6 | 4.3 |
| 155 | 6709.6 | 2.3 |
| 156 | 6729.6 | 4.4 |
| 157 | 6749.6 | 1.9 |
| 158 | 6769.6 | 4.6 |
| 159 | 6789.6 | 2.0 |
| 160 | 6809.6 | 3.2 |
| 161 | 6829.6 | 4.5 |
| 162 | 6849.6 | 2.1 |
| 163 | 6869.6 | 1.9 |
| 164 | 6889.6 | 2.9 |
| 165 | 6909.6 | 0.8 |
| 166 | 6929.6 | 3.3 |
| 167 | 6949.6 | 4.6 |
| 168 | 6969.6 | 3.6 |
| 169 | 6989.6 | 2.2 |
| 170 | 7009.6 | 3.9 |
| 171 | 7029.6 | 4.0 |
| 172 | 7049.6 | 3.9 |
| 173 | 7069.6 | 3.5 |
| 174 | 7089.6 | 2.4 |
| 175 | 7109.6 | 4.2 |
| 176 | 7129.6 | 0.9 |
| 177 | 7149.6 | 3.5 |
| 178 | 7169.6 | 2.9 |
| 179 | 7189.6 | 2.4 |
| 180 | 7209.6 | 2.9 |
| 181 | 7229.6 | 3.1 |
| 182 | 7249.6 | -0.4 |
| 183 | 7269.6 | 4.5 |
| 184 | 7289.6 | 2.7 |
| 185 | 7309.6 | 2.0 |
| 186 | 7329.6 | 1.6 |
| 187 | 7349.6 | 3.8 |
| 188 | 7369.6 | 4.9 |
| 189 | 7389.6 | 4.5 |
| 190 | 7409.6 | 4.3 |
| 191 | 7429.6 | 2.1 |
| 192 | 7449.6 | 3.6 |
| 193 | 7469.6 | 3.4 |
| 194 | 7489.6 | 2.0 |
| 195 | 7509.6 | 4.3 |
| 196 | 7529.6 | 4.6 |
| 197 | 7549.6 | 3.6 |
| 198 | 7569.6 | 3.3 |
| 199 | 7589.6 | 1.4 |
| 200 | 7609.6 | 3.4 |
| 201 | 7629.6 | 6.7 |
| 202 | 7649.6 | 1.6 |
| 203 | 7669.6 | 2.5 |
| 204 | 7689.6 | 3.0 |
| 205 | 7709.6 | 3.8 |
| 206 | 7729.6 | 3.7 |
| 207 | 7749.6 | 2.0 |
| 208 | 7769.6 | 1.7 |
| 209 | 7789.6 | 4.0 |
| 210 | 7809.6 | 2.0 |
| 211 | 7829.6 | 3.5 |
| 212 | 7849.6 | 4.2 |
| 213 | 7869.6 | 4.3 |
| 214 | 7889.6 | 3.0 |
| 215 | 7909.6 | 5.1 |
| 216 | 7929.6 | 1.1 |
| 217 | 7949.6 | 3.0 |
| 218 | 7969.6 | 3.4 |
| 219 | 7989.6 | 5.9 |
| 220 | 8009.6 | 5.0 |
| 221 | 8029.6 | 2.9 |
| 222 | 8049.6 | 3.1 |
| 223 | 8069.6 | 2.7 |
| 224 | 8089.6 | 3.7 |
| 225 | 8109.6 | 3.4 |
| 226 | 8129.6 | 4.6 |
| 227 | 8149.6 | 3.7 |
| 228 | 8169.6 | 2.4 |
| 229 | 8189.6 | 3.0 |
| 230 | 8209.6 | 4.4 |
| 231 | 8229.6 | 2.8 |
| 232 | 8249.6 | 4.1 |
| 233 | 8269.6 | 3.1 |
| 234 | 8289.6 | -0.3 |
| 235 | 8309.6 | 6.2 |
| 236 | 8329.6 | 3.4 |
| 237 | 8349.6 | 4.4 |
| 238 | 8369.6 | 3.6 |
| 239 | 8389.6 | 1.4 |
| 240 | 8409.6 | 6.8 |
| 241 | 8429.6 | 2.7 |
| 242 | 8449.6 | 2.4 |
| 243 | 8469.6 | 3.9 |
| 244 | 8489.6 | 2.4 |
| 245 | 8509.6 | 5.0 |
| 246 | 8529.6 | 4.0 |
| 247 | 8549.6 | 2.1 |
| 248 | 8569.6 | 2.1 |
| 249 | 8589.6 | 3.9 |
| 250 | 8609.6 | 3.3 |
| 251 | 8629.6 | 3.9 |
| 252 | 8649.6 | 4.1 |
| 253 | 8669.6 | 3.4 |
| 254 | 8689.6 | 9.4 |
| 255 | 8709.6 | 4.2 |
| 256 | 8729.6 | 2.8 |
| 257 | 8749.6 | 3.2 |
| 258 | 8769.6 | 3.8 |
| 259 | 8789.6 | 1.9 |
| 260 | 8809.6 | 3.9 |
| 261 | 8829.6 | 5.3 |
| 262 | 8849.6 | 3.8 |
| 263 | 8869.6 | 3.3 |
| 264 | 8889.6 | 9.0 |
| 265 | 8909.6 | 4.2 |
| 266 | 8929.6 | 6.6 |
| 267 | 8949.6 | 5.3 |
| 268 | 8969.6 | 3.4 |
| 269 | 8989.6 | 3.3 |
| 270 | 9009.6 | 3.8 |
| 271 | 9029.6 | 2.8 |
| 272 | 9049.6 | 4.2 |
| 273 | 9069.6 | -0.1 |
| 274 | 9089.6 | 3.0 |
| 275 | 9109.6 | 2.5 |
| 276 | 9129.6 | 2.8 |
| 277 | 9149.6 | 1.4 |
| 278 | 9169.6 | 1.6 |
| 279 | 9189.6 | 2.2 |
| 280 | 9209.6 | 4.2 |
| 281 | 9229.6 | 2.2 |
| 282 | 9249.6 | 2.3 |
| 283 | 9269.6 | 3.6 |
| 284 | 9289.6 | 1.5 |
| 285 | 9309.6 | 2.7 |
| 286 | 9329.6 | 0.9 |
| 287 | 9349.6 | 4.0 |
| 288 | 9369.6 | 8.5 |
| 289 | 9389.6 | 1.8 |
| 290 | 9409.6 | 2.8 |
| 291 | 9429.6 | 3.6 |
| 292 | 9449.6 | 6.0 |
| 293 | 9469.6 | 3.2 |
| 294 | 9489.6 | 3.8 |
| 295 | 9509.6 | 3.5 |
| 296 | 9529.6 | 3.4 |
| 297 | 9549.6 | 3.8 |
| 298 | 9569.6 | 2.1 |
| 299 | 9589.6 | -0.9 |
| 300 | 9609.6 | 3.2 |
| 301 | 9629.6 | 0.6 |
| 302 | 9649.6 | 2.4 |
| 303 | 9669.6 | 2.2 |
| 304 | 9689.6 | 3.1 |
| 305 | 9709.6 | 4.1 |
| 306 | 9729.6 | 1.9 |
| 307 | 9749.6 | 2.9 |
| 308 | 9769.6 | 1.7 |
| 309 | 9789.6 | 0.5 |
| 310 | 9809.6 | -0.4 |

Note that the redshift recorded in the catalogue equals 0.324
